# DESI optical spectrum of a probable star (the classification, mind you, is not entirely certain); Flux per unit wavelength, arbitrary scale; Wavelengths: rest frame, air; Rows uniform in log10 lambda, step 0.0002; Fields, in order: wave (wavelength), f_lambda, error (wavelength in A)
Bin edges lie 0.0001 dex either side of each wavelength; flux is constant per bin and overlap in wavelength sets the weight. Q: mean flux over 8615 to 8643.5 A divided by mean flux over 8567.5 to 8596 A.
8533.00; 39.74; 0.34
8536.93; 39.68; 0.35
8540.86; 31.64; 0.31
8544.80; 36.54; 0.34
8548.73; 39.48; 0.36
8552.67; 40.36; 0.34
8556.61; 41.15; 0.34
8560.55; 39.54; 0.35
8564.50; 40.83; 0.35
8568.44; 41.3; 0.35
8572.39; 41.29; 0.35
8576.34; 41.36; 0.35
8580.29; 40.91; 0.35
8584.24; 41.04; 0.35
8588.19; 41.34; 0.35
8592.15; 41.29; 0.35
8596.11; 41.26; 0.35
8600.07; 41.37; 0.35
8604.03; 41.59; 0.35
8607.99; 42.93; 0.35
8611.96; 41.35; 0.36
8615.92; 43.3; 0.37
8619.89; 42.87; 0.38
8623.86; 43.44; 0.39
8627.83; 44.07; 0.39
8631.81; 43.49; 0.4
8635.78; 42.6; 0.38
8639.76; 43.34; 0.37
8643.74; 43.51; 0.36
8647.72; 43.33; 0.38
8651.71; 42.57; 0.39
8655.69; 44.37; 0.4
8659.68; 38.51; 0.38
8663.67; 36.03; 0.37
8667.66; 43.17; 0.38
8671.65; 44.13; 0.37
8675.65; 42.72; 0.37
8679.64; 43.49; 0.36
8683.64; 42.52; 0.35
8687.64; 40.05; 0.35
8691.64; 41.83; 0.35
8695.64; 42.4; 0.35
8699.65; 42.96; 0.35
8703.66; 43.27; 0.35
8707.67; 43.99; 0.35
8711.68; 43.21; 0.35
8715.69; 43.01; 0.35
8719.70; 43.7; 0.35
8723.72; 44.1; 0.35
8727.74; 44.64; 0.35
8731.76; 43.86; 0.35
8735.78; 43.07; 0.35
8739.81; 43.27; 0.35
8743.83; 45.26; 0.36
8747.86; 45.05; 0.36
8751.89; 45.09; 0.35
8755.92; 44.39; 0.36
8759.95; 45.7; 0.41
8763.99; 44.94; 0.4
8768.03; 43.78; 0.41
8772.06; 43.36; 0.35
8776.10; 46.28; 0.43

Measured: 1.1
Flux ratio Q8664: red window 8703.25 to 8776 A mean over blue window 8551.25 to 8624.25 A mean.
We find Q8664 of 1.07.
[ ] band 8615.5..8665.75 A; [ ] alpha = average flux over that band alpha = 42.4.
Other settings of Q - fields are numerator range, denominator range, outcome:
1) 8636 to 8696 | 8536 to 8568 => 1.09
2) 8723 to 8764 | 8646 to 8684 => 1.06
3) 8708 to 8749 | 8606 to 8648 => 1.02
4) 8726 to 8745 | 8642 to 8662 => 1.04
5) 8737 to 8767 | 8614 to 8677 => 1.05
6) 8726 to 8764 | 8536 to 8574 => 1.14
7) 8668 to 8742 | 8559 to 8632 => 1.03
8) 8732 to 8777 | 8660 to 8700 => 1.07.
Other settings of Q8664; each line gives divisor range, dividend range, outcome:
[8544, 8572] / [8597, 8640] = 1.06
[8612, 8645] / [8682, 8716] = 0.98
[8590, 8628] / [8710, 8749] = 1.04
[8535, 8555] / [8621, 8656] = 1.15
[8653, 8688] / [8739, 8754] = 1.07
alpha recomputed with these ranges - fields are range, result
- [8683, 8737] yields 43.1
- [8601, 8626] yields 42.6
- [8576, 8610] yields 41.5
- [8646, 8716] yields 42.3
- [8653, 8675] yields 41.4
